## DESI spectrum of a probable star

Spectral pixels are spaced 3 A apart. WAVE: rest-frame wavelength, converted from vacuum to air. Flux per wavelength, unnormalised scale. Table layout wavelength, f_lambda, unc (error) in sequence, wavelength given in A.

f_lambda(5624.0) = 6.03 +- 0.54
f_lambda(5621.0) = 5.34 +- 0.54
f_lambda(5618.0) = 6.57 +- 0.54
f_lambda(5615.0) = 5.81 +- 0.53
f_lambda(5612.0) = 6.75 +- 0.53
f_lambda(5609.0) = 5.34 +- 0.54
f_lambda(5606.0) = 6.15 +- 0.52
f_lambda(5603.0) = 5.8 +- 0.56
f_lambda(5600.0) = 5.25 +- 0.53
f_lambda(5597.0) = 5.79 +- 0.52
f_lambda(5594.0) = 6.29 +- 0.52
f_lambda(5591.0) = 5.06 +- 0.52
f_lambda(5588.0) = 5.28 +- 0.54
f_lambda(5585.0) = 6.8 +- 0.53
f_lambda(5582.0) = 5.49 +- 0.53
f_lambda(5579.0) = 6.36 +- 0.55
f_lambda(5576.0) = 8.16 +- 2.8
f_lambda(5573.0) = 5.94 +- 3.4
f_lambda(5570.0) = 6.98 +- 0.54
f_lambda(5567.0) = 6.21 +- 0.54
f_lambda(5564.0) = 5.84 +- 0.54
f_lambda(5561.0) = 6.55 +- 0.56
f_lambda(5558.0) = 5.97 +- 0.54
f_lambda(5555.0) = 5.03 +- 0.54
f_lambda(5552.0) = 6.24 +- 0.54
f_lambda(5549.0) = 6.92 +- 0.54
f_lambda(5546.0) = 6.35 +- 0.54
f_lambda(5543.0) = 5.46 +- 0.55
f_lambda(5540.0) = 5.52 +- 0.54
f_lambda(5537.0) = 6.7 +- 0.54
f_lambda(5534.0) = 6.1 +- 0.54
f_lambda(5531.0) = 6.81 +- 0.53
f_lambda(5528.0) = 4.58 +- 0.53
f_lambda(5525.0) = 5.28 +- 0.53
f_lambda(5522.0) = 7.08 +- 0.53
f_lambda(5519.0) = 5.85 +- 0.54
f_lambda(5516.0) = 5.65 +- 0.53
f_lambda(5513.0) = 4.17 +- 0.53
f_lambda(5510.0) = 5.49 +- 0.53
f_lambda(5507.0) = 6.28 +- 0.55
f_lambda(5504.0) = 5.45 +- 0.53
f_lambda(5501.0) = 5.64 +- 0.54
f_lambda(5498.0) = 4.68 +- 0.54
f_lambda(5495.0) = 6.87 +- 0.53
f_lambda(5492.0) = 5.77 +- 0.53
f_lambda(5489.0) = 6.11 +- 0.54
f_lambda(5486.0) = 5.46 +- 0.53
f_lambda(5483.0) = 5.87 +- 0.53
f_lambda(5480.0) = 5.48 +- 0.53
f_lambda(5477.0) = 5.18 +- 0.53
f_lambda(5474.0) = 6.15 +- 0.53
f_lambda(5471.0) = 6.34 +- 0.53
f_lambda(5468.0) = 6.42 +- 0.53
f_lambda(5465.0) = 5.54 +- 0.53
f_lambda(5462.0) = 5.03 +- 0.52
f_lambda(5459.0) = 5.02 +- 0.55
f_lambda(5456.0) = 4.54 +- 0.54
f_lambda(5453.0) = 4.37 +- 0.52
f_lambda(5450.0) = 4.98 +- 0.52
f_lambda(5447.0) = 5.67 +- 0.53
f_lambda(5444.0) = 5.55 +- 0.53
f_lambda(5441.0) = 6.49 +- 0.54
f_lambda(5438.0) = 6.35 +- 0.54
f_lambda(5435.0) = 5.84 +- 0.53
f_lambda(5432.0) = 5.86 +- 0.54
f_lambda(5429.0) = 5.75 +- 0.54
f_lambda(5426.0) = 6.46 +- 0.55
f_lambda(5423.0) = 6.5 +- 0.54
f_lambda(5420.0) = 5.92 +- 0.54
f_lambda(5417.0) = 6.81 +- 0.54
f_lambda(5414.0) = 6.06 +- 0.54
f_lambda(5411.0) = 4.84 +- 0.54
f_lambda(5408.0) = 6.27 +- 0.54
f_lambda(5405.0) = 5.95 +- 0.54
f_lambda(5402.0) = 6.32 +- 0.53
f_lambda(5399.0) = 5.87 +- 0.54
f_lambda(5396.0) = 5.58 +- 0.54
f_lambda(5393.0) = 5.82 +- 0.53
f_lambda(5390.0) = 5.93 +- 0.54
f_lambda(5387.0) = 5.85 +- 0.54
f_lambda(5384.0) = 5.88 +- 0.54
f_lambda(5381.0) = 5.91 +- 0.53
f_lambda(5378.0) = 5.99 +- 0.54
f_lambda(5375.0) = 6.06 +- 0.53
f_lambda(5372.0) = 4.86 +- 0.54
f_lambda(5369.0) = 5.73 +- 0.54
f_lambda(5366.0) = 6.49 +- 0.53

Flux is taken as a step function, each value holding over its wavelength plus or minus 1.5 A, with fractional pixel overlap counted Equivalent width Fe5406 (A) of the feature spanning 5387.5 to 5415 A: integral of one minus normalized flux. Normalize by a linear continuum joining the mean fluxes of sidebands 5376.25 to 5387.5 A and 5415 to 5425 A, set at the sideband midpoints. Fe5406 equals 1.4 A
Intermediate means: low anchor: 5.92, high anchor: 6.39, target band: 5.85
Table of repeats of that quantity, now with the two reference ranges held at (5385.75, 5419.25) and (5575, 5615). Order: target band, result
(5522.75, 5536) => 0.4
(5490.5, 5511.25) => 0.8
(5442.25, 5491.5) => 3.9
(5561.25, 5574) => -0.6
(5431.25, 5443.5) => -0.3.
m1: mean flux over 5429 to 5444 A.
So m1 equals 6.04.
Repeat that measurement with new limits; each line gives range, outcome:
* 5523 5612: 6.03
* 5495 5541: 5.73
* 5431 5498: 5.65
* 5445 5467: 5.07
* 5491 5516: 5.55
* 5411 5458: 5.77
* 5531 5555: 6.15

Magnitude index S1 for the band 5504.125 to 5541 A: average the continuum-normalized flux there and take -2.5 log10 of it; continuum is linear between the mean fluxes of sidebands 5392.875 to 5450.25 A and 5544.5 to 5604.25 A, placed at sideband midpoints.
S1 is 0.05 mag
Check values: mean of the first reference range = 5.97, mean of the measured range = 5.78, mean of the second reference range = 6.12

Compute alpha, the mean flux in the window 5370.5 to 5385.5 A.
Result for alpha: 5.74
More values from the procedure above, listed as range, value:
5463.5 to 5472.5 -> 6.1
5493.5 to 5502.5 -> 5.73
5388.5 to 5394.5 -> 5.88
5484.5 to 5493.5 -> 5.78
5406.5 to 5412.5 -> 5.55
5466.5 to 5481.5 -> 5.91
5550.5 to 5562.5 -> 5.95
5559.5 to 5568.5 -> 6.2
